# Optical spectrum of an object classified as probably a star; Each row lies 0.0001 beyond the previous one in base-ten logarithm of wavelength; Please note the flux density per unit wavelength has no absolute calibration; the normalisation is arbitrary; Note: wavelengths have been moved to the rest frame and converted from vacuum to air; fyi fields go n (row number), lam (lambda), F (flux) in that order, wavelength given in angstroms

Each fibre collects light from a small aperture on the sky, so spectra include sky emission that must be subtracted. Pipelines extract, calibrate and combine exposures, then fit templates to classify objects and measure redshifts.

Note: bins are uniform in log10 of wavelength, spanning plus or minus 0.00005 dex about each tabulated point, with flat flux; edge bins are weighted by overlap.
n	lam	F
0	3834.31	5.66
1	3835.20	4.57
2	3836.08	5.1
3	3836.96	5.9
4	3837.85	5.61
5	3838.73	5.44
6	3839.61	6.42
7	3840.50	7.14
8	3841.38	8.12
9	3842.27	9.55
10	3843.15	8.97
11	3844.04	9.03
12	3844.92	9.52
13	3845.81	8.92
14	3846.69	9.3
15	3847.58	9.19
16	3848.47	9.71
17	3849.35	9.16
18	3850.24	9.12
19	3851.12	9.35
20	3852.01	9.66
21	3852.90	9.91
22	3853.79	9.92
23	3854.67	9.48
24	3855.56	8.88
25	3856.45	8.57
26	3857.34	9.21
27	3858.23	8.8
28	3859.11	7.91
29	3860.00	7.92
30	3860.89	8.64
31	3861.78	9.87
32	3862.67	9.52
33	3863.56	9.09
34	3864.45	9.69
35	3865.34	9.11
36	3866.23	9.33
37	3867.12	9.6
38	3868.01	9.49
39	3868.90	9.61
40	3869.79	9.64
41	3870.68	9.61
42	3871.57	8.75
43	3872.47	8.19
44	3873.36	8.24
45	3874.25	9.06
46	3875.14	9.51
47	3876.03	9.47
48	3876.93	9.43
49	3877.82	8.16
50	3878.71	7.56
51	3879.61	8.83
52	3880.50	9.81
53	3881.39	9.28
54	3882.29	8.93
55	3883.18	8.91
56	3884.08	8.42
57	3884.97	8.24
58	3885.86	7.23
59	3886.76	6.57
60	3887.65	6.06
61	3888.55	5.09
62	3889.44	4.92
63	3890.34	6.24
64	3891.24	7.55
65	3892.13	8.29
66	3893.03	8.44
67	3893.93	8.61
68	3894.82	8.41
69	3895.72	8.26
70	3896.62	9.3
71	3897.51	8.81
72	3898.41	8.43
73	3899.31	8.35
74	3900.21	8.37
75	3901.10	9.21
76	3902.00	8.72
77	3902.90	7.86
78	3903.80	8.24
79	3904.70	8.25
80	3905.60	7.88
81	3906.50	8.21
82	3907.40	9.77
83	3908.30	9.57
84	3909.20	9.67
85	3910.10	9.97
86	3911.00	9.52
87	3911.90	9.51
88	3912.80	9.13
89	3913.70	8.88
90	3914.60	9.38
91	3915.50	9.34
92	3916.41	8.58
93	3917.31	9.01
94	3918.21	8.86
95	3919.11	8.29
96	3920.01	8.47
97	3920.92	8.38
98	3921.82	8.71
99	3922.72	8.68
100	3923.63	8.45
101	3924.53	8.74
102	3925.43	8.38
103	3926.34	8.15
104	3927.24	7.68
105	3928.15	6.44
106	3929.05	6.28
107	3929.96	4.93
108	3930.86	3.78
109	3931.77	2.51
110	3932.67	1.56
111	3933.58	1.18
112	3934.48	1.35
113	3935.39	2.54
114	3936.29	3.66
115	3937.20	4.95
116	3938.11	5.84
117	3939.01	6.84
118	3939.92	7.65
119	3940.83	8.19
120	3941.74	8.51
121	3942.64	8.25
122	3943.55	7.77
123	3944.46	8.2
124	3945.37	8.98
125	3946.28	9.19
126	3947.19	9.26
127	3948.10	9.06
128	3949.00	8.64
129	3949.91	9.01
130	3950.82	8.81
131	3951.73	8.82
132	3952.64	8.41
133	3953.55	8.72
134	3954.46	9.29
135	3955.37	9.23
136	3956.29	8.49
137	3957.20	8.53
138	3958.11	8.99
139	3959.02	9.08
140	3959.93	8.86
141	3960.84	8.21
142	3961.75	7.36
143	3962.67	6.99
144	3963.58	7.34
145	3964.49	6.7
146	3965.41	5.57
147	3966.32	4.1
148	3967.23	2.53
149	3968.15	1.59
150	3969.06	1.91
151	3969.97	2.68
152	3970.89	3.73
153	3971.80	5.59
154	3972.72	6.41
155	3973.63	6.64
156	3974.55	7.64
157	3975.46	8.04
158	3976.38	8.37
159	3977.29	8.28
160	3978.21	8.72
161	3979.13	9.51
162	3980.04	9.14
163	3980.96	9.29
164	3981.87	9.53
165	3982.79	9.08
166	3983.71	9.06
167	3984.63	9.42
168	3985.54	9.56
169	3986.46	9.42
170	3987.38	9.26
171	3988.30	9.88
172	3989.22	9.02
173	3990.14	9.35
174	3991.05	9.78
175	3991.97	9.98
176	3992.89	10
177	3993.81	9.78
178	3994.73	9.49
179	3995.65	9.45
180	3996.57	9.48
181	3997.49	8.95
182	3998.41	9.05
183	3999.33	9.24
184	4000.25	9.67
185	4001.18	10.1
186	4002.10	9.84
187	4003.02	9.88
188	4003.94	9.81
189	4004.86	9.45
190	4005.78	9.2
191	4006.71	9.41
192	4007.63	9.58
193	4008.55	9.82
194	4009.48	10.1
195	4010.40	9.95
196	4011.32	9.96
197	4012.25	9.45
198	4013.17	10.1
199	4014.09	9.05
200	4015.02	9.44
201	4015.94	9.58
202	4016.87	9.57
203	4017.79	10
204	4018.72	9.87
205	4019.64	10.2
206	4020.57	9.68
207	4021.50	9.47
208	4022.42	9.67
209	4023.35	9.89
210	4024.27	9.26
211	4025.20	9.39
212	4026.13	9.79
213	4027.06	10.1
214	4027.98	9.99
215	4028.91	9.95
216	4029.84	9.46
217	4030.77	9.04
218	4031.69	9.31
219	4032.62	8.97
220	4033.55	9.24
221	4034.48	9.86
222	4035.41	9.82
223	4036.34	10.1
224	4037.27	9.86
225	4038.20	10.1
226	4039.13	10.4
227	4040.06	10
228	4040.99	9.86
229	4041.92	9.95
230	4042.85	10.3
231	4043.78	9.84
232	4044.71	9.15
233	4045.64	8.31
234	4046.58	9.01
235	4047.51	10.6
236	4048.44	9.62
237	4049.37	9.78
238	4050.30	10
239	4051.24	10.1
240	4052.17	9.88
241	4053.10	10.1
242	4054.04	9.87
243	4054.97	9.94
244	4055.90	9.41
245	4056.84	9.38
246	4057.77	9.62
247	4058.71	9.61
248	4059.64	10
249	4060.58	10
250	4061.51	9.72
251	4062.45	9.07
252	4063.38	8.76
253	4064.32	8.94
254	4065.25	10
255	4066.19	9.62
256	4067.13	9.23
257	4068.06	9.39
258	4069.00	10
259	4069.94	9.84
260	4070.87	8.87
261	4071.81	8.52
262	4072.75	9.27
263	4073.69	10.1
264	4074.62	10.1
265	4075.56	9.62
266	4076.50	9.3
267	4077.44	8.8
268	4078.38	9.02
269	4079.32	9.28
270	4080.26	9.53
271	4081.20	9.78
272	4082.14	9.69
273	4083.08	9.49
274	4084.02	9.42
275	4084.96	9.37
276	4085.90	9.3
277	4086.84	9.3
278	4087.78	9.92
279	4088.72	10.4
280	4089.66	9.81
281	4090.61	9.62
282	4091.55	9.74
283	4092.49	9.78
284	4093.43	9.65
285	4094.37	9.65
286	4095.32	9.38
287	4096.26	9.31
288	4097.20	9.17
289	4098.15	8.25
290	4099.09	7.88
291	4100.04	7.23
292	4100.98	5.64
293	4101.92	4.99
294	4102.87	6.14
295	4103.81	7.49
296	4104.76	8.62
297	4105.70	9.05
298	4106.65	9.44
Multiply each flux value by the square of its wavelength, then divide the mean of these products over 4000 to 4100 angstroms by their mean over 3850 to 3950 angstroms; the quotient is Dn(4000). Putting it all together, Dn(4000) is 1.28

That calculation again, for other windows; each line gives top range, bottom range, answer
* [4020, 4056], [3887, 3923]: 1.23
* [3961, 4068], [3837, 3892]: 1.14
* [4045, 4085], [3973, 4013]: 1.06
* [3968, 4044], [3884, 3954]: 1.24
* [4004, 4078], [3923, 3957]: 1.45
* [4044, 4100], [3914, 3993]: 1.34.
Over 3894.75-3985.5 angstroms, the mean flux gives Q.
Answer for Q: 7.59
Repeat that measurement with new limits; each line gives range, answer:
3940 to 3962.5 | 8.62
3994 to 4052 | 9.67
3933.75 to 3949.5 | 6.9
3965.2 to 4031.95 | 8.75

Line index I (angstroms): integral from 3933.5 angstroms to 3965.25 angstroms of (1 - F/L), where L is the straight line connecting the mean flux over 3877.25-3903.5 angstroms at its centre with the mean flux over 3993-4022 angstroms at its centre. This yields 4.6 angstroms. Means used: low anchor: 8.04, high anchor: 9.64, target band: 7.57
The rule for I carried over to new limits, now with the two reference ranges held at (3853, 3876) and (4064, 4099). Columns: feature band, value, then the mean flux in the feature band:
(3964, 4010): 5.3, 8.25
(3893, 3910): 0.9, 8.68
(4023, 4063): -1.3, 9.71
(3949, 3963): 1.0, 8.6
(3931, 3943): 5.8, 4.8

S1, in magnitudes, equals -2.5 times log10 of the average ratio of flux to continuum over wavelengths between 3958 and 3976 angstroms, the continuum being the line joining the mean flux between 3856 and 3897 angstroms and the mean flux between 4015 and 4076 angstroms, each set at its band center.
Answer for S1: 0.46 mag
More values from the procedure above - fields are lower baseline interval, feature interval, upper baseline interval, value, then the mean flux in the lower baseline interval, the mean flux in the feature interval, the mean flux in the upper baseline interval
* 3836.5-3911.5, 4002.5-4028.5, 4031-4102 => -0.06 mag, 8.58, 9.7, 9.44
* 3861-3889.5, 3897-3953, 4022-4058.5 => 0.16 mag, 8.65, 7.71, 9.71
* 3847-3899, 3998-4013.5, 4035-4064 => -0.02 mag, 8.67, 9.68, 9.74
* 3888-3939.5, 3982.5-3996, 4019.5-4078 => -0.10 mag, 7.44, 9.51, 9.63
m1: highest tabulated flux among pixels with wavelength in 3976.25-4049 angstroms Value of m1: 10.6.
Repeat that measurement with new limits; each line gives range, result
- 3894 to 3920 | 9.97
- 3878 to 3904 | 9.81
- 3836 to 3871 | 9.92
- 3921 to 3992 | 9.98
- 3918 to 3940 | 8.86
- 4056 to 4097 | 10.4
